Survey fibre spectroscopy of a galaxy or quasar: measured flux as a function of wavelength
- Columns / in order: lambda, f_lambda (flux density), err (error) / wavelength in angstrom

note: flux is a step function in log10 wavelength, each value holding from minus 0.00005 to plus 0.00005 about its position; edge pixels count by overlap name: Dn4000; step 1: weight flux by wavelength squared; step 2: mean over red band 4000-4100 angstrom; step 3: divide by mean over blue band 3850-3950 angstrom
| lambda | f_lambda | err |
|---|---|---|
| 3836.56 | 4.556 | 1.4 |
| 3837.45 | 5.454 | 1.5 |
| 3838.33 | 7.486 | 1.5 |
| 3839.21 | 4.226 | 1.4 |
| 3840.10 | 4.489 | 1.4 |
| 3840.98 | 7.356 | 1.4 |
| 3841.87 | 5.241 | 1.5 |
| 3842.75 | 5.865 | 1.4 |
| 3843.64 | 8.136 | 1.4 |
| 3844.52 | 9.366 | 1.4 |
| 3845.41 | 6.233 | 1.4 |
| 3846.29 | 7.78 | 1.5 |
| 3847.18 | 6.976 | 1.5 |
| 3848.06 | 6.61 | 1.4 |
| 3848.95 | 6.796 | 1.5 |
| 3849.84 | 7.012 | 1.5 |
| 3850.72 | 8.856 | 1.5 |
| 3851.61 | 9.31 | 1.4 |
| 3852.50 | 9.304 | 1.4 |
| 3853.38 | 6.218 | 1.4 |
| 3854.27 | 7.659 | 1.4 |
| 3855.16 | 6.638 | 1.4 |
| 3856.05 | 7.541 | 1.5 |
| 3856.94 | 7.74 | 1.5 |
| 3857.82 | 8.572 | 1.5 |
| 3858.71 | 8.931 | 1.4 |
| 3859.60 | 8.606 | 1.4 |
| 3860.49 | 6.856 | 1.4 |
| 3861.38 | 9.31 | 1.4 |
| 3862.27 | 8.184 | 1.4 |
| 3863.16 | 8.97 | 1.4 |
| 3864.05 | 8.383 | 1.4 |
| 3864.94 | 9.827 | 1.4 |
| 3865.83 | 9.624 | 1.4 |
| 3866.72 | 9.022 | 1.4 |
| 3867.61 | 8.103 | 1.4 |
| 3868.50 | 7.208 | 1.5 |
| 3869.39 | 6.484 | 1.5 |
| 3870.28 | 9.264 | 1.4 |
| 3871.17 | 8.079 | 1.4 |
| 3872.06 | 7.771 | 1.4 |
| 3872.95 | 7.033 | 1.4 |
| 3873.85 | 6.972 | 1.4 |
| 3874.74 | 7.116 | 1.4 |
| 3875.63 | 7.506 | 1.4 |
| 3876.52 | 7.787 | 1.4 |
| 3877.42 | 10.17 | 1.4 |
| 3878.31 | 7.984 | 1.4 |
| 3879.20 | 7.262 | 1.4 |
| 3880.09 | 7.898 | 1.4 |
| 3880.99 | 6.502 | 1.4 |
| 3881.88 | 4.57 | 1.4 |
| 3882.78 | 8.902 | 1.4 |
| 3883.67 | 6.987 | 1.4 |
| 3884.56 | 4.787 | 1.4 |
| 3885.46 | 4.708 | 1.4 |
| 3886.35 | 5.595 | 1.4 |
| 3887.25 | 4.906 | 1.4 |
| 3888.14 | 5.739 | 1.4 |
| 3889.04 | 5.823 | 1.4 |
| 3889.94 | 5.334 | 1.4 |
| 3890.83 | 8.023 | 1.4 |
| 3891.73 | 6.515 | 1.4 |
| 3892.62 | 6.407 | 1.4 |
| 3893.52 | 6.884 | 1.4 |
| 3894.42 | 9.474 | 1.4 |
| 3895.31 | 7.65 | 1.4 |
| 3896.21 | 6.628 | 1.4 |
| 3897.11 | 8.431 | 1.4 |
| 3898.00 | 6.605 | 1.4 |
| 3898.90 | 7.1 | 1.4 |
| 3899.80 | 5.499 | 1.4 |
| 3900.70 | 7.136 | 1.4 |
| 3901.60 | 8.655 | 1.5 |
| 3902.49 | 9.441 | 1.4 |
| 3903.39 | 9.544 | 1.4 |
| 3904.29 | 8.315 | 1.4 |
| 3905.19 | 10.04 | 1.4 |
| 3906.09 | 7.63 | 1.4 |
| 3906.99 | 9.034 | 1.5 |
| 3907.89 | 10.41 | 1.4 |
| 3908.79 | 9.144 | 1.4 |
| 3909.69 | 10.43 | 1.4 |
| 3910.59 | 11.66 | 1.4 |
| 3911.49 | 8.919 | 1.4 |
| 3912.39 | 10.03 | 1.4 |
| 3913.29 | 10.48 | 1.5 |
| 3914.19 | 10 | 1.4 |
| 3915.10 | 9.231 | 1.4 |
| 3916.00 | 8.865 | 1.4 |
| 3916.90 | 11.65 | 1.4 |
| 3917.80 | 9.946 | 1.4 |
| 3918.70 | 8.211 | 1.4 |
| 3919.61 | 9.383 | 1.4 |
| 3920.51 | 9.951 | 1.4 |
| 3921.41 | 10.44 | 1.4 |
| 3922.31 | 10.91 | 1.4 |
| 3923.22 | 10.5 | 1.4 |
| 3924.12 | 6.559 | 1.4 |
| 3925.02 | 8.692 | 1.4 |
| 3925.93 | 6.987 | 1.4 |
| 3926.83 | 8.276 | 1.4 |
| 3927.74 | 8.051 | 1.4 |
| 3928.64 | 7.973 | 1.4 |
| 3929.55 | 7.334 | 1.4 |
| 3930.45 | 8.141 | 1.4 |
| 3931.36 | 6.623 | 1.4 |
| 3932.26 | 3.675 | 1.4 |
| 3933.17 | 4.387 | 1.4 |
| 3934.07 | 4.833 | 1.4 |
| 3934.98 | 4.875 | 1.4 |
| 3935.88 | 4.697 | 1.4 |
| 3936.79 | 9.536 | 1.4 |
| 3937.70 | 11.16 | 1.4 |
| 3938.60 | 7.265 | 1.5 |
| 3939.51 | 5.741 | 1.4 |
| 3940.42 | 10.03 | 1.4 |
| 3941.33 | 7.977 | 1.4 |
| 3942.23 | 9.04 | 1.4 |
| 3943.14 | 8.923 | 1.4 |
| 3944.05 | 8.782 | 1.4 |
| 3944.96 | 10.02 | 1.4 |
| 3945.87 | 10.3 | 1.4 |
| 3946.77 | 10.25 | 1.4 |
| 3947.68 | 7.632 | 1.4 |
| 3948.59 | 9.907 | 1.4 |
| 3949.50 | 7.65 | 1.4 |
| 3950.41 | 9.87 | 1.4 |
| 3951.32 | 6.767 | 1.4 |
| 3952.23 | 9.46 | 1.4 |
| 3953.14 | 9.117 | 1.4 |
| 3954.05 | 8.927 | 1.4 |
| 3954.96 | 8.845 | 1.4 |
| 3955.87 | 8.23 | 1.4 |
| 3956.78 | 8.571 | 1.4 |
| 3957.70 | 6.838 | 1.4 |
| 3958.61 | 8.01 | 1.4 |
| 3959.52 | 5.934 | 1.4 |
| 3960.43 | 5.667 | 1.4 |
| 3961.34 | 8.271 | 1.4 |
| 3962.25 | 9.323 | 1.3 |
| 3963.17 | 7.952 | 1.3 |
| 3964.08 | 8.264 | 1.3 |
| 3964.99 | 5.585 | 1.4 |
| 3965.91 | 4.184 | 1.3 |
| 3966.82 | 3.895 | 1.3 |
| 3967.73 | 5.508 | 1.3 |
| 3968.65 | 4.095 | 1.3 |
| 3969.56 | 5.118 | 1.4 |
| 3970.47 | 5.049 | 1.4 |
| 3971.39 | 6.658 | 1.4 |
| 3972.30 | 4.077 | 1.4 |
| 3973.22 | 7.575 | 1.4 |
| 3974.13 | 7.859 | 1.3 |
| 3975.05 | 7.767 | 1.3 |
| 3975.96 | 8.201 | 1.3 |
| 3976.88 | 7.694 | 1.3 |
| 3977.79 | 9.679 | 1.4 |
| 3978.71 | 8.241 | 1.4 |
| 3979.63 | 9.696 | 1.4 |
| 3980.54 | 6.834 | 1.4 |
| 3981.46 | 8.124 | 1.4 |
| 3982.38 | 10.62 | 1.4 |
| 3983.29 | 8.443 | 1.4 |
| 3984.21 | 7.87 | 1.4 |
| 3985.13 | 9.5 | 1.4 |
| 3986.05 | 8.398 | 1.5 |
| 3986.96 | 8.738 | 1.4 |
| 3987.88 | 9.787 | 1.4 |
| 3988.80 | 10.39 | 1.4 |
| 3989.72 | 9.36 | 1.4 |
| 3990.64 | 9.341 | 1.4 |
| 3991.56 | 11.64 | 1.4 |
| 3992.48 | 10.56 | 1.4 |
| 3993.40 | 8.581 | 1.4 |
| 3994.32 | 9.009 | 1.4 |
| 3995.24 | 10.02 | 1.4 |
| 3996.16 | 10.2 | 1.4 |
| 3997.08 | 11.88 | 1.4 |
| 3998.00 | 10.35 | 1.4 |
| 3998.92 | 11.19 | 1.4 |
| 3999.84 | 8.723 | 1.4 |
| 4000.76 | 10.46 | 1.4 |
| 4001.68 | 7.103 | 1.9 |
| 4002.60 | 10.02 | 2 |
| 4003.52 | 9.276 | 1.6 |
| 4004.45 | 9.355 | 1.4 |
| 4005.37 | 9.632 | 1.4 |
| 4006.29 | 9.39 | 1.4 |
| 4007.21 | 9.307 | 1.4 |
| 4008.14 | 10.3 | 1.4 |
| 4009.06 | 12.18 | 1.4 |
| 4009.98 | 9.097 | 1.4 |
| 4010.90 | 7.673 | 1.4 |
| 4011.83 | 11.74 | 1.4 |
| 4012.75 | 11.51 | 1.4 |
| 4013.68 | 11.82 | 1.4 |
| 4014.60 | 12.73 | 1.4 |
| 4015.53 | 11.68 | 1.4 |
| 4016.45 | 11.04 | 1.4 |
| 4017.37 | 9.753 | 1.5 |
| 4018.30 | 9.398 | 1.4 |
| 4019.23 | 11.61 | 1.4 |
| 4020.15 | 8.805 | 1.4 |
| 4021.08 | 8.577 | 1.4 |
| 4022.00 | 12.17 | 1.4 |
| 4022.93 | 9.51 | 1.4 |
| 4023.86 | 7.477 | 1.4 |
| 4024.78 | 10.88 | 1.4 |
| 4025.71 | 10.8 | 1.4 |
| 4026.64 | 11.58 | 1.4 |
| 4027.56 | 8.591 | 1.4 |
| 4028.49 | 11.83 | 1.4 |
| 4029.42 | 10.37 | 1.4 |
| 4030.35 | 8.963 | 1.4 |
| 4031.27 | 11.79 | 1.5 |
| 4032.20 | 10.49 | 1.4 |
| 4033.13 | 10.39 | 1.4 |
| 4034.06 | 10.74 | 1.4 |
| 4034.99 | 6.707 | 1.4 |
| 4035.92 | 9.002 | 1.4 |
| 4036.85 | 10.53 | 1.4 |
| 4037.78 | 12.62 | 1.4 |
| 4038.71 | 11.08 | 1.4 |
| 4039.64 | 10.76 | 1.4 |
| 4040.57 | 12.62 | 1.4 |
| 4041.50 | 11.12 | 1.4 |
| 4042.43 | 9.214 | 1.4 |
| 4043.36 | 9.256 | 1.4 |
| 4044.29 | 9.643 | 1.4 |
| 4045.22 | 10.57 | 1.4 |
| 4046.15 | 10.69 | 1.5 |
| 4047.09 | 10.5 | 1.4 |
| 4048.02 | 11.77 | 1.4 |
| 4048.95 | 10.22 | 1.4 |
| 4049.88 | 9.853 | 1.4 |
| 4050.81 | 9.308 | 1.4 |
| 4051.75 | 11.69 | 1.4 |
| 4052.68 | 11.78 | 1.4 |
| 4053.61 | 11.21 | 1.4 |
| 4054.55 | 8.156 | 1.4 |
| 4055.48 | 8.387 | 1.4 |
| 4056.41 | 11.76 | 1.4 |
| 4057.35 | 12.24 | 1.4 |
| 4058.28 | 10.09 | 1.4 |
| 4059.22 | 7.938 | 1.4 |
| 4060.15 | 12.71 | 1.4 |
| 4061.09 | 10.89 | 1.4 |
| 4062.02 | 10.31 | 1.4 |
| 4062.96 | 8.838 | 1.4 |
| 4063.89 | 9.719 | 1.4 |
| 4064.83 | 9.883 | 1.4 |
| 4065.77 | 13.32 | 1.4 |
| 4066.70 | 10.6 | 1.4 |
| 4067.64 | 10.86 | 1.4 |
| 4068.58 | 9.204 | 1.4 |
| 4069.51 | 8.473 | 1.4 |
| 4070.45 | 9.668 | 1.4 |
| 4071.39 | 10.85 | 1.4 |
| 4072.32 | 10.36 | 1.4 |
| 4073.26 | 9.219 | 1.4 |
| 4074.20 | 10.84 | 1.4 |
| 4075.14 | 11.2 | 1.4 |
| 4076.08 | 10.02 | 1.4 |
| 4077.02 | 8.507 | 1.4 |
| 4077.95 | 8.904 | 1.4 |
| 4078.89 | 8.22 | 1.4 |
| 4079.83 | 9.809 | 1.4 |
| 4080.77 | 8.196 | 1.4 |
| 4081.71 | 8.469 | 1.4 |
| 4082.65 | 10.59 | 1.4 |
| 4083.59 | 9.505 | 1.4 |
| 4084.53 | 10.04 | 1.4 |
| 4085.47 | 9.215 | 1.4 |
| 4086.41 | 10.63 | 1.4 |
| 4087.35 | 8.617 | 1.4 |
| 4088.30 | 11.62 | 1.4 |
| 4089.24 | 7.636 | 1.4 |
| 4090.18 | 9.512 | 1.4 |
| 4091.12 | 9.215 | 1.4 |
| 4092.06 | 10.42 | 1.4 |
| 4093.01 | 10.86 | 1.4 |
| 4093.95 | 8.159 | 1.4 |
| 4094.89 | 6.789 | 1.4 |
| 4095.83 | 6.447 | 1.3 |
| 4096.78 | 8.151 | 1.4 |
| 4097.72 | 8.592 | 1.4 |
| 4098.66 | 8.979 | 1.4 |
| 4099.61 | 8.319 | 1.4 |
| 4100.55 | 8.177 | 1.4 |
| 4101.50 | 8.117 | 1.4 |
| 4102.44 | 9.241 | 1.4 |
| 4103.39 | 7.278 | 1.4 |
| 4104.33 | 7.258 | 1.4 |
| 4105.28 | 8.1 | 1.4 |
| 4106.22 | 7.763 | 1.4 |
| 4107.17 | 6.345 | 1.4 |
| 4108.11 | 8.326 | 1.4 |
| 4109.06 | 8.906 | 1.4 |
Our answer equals 1.34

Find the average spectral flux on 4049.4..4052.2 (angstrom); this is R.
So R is 10.3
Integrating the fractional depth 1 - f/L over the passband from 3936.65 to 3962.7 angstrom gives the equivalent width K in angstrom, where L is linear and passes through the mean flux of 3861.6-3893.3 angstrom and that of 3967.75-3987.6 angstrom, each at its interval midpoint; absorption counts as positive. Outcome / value -3.5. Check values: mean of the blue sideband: 7.31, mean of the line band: 8.54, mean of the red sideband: 7.6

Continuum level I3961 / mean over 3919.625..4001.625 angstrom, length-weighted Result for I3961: 8.18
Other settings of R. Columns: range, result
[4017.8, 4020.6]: 9.93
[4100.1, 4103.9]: 8.19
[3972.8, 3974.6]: 7.72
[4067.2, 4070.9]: 9.54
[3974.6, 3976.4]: 8.01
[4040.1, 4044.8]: 10.4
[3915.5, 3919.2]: 9.66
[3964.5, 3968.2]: 4.82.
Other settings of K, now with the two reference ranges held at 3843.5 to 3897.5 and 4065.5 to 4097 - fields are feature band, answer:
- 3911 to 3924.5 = -2.9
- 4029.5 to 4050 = -2.9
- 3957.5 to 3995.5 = 3.2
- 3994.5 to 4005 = -1.3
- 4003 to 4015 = -2.0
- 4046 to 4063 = -2.2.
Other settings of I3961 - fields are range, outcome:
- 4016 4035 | 10.1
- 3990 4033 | 10.2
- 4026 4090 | 10.2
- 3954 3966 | 7.52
